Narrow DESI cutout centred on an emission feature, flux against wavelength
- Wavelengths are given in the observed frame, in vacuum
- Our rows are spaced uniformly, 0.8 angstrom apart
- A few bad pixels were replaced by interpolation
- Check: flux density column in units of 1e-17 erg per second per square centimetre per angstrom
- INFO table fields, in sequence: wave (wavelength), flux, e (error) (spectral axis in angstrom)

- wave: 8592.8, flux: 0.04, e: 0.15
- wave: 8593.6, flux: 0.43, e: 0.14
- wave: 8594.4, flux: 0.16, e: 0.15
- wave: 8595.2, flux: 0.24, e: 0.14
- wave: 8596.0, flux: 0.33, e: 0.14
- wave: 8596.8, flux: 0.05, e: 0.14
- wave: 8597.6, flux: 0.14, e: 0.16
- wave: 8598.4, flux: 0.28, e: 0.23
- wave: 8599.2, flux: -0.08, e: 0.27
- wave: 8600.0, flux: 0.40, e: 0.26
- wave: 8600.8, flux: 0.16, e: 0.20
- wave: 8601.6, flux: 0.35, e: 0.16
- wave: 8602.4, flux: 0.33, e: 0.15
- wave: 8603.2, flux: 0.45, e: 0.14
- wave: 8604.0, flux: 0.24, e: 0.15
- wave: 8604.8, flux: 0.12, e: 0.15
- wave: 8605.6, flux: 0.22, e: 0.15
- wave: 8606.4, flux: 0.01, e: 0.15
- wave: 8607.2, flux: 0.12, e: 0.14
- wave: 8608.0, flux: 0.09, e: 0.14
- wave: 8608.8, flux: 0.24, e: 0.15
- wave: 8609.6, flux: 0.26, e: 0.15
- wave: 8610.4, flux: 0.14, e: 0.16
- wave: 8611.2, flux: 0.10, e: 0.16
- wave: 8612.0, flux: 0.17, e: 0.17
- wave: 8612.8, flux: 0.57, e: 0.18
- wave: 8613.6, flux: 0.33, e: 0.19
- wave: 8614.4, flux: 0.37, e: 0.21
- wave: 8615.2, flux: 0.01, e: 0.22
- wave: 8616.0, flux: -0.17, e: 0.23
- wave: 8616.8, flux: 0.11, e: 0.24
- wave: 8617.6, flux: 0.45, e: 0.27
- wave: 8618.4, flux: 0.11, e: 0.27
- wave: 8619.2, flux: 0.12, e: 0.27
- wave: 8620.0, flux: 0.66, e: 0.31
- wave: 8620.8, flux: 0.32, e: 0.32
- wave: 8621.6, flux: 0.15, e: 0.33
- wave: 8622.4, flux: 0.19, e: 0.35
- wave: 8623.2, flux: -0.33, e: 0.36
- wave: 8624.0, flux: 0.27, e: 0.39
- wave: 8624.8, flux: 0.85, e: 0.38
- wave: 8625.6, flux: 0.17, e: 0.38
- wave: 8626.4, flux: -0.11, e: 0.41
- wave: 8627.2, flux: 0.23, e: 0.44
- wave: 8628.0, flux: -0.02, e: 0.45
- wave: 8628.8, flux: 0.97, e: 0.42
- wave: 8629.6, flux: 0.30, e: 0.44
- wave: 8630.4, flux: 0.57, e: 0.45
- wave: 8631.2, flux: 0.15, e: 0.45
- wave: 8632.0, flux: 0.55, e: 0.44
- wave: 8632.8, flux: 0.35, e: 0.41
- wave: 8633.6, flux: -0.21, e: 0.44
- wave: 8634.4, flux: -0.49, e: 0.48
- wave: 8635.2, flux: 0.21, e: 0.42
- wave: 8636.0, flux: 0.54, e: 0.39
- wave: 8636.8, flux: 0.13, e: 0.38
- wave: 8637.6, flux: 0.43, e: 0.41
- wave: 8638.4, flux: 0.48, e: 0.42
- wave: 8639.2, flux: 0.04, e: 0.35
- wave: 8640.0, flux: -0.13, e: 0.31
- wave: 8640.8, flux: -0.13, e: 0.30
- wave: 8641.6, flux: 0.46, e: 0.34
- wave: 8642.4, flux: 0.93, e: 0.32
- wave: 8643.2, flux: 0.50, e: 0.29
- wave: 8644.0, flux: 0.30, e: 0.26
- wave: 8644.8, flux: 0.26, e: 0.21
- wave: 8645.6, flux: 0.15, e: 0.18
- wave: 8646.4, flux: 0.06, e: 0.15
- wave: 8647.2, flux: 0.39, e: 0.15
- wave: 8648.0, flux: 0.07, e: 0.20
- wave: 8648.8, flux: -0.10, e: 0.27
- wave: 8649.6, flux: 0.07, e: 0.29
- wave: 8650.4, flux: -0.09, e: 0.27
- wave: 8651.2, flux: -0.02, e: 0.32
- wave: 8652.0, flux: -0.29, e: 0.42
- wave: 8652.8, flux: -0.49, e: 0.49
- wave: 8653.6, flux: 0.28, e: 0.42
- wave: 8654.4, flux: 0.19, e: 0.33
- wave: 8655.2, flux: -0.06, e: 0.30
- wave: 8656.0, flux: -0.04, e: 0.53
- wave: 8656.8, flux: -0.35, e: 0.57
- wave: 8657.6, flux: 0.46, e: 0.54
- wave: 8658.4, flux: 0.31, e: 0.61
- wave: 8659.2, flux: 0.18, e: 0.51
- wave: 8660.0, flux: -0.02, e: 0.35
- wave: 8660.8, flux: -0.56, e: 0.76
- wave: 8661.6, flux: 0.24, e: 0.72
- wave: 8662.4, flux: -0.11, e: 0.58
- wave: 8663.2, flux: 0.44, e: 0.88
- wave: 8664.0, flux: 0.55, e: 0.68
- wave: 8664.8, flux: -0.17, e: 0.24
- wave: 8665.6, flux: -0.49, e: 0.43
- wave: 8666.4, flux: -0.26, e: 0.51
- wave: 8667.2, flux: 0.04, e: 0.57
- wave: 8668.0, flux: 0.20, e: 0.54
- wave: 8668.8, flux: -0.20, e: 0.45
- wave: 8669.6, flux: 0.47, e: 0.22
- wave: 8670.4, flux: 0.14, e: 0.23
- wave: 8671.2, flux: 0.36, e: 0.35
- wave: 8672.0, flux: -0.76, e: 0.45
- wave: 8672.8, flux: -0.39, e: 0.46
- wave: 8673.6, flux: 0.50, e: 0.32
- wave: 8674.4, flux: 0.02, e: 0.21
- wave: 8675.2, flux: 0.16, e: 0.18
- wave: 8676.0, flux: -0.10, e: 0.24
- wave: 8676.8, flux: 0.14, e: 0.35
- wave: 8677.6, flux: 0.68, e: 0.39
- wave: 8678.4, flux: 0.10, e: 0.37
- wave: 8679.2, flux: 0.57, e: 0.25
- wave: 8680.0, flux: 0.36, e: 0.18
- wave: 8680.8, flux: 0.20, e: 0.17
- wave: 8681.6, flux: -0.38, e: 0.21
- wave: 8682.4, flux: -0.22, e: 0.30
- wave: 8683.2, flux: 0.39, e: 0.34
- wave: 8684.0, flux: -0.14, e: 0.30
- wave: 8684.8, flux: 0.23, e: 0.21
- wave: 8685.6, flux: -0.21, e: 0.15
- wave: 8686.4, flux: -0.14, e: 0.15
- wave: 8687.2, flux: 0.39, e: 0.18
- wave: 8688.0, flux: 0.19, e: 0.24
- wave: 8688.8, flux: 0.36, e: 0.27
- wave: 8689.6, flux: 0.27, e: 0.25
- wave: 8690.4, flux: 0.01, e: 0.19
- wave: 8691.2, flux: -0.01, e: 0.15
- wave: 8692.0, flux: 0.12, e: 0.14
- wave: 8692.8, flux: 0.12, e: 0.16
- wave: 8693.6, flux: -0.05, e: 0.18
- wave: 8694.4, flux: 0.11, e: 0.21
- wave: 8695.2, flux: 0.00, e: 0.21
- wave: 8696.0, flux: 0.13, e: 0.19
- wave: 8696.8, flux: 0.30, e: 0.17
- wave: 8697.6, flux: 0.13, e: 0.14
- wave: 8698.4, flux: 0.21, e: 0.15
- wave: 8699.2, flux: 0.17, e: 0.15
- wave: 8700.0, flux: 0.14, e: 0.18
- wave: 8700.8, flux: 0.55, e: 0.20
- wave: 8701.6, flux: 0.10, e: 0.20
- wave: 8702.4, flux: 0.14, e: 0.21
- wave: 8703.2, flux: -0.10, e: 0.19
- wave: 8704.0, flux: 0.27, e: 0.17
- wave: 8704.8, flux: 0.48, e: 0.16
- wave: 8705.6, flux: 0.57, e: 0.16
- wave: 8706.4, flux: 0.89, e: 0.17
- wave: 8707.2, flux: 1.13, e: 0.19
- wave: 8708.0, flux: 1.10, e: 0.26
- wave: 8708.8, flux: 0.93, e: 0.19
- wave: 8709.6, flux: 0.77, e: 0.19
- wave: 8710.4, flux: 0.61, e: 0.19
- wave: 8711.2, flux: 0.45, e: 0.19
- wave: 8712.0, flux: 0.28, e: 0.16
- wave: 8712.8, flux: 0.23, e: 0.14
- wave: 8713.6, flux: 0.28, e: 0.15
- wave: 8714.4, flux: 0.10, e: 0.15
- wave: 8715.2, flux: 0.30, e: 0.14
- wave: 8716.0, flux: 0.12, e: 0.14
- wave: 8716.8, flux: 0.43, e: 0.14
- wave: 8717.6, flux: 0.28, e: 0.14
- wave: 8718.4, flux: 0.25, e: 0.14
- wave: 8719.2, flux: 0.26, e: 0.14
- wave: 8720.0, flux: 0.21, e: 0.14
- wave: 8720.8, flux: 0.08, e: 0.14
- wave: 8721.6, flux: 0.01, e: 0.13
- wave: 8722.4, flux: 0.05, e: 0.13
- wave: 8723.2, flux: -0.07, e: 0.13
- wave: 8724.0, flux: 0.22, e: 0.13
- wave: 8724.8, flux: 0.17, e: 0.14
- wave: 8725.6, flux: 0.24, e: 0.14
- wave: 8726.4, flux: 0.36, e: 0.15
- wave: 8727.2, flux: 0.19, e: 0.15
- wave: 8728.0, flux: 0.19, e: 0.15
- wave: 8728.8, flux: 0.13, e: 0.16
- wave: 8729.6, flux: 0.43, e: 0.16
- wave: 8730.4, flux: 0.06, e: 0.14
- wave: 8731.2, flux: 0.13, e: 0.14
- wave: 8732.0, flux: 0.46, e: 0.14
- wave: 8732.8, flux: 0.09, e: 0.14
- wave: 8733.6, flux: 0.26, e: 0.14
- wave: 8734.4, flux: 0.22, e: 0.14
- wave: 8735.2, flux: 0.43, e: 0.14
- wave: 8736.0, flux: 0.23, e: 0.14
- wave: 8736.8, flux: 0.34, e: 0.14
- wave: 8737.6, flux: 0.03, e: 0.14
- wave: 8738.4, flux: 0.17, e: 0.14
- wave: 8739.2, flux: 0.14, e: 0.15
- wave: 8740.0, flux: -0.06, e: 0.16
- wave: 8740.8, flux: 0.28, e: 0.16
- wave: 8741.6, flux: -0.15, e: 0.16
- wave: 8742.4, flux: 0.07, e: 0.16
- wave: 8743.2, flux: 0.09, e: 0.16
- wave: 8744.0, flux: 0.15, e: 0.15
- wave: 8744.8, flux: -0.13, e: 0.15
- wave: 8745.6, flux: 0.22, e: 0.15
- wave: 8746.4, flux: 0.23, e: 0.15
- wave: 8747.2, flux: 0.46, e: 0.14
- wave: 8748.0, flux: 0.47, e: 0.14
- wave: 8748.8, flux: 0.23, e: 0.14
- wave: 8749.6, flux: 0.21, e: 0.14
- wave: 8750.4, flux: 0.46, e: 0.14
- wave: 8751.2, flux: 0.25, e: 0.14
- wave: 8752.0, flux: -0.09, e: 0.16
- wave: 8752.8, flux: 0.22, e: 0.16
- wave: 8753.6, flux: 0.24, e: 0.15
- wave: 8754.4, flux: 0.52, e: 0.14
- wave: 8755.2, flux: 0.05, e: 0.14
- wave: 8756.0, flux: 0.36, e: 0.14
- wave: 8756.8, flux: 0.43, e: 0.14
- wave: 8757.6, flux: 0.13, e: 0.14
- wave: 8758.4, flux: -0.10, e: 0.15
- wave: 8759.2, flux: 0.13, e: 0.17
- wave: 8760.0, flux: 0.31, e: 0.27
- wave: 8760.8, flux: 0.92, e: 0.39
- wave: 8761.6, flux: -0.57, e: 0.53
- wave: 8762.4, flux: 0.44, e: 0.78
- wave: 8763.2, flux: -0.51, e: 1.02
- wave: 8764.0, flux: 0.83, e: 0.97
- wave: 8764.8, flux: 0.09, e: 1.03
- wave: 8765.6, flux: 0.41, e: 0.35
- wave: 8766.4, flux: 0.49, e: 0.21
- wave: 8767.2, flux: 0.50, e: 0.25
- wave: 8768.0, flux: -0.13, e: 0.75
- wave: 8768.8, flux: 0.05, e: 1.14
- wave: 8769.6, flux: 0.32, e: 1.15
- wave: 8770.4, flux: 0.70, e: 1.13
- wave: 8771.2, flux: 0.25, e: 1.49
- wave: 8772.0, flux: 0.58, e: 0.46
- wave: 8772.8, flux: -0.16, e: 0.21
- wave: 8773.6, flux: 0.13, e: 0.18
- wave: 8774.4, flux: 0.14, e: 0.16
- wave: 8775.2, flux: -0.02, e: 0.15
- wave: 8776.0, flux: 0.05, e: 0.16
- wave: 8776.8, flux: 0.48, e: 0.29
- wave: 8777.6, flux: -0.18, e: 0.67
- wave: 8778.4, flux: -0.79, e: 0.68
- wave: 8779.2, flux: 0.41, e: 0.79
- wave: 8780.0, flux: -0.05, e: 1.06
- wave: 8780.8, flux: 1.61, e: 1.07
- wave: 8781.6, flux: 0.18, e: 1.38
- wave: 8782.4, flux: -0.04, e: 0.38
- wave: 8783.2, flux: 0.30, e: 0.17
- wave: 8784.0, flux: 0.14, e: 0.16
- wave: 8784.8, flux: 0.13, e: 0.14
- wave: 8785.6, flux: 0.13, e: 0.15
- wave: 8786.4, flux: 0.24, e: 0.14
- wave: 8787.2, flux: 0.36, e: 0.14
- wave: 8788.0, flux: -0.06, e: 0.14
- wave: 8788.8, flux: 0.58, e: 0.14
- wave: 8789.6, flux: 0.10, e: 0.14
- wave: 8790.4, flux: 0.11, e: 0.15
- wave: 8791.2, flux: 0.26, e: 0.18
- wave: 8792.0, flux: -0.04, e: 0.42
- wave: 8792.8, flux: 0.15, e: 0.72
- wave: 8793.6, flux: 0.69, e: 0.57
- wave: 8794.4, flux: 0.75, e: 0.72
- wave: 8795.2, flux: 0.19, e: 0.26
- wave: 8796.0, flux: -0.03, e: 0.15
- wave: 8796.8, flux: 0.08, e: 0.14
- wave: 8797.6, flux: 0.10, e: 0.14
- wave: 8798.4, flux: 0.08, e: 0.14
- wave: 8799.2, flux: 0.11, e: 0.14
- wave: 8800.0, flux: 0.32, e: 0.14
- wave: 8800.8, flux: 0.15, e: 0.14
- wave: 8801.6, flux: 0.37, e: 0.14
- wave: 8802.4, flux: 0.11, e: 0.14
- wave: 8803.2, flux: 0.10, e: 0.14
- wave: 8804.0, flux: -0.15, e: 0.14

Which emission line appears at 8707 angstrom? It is H-beta 4861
